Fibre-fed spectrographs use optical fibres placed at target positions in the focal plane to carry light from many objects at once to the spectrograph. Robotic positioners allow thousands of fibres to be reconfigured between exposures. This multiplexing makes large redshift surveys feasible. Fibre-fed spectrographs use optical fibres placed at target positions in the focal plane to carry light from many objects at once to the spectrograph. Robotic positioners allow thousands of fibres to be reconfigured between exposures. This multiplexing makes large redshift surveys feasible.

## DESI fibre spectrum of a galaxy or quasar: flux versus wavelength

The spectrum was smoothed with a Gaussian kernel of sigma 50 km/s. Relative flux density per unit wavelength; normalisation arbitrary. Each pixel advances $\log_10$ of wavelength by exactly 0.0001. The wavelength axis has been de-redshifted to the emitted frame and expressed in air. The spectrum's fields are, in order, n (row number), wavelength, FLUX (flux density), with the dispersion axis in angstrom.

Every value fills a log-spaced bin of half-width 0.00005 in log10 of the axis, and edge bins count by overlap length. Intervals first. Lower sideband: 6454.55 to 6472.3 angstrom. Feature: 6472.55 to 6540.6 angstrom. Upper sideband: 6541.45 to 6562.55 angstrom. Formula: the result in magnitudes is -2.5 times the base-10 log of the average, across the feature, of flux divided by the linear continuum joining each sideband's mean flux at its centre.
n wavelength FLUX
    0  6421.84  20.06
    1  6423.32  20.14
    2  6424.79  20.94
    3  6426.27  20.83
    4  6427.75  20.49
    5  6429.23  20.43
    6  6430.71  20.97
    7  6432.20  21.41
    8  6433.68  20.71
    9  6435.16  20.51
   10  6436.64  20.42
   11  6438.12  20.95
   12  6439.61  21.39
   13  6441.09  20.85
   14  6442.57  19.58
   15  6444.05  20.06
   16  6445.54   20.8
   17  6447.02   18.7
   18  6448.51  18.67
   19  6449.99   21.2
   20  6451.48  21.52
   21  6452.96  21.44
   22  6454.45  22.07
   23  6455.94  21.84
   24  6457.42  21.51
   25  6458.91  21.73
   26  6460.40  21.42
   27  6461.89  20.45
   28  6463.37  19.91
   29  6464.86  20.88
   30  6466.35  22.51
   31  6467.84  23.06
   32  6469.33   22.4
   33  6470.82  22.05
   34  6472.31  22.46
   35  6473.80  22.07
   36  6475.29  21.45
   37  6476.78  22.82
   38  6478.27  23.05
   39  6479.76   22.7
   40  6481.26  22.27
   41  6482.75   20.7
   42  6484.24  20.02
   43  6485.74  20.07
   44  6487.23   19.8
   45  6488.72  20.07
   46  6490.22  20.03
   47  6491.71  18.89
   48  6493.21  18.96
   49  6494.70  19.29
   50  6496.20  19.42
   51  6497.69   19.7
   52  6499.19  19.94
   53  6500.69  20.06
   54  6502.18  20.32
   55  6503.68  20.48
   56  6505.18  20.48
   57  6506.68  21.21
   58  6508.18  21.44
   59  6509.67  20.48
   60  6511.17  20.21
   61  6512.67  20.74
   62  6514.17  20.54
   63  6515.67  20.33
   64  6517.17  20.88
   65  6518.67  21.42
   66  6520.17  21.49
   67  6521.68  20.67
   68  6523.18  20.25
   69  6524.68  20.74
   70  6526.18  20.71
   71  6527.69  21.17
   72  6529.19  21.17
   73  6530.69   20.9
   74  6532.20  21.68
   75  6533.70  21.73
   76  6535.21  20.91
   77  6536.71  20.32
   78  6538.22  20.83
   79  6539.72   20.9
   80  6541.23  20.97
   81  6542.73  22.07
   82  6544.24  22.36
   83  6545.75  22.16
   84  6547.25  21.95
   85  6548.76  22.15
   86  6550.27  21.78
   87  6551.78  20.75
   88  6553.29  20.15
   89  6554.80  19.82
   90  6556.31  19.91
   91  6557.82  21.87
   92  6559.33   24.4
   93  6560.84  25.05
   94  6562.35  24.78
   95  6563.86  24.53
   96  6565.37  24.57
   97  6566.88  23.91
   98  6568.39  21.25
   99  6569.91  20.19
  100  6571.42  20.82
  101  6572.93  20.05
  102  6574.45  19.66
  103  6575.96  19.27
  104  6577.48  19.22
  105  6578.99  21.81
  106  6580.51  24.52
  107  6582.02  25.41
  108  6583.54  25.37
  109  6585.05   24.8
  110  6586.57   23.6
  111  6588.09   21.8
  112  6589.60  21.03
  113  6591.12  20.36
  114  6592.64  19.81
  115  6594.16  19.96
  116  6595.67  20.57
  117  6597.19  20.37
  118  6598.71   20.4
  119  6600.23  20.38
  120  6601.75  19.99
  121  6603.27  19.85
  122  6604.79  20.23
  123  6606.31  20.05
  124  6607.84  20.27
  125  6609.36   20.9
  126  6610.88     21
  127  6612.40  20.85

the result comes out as 0.05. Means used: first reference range 21.7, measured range 20.8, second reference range 22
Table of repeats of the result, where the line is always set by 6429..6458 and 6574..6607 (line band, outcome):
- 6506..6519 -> 0.01 mag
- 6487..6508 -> 0.05 mag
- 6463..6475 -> -0.06 mag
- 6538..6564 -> -0.04 mag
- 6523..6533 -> 0.00 mag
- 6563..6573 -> -0.06 mag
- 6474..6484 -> -0.06 mag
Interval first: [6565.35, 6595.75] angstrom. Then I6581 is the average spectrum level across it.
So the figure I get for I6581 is 21.8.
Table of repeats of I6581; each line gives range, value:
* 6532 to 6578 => 21.6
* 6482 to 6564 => 21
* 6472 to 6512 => 20.7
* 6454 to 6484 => 21.8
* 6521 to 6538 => 20.9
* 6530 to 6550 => 21.5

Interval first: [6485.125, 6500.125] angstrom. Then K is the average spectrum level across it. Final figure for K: 19.6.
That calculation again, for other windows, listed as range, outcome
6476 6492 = 21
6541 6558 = 21.3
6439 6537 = 20.9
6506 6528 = 20.8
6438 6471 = 21.1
